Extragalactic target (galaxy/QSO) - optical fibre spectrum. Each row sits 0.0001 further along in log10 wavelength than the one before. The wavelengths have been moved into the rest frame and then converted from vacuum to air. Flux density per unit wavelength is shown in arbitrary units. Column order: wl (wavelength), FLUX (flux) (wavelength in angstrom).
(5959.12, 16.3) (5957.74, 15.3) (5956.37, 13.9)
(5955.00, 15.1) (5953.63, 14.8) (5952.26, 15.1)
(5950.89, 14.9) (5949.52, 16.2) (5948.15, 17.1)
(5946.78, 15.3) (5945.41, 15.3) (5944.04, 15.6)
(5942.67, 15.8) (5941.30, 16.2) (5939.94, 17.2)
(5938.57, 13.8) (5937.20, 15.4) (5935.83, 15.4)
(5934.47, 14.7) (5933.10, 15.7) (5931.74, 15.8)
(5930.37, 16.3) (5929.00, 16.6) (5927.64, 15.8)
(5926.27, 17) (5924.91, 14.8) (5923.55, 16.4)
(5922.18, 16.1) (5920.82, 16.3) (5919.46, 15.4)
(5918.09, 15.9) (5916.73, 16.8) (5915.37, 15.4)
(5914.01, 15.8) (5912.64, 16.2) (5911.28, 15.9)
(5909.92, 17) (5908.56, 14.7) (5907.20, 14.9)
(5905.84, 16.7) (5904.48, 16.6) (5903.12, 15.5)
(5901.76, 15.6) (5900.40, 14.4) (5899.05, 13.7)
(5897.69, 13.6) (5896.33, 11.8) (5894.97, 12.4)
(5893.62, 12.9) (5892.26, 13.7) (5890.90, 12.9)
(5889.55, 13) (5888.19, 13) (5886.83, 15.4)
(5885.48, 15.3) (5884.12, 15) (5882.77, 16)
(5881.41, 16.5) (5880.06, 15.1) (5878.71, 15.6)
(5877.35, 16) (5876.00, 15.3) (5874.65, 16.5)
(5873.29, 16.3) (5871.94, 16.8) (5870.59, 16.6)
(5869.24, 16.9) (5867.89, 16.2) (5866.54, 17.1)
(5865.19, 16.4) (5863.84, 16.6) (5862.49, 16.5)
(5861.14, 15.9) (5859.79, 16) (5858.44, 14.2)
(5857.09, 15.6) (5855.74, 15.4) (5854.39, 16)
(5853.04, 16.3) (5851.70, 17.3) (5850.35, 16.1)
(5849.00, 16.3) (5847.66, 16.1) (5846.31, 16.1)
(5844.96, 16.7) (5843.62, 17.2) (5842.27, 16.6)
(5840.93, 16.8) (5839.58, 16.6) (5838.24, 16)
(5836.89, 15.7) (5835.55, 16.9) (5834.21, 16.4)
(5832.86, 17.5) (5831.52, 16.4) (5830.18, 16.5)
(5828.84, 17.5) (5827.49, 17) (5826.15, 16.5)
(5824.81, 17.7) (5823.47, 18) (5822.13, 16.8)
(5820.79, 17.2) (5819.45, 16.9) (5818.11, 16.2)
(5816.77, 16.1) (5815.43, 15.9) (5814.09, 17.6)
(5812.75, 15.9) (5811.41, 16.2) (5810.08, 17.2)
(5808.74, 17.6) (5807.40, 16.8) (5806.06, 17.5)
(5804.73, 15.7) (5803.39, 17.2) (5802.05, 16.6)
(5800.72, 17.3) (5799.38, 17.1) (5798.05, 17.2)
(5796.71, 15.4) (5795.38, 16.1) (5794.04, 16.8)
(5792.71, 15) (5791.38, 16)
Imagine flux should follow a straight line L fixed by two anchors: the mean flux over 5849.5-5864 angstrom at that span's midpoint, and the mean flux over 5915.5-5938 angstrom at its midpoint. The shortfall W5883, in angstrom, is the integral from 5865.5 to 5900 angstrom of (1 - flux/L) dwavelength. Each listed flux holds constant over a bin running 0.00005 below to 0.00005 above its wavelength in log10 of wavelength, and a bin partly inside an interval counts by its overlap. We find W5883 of 2.1 angstrom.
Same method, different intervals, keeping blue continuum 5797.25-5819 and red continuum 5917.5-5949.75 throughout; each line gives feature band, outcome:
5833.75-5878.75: 0.33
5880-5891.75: 1.11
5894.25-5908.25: 1.35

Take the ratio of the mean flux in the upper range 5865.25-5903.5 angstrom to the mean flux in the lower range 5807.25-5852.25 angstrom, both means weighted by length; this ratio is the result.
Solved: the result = 0.90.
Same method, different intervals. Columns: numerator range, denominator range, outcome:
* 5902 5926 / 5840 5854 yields 0.96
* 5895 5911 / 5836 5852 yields 0.90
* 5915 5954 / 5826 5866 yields 0.96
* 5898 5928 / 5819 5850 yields 0.94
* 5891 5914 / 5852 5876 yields 0.91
